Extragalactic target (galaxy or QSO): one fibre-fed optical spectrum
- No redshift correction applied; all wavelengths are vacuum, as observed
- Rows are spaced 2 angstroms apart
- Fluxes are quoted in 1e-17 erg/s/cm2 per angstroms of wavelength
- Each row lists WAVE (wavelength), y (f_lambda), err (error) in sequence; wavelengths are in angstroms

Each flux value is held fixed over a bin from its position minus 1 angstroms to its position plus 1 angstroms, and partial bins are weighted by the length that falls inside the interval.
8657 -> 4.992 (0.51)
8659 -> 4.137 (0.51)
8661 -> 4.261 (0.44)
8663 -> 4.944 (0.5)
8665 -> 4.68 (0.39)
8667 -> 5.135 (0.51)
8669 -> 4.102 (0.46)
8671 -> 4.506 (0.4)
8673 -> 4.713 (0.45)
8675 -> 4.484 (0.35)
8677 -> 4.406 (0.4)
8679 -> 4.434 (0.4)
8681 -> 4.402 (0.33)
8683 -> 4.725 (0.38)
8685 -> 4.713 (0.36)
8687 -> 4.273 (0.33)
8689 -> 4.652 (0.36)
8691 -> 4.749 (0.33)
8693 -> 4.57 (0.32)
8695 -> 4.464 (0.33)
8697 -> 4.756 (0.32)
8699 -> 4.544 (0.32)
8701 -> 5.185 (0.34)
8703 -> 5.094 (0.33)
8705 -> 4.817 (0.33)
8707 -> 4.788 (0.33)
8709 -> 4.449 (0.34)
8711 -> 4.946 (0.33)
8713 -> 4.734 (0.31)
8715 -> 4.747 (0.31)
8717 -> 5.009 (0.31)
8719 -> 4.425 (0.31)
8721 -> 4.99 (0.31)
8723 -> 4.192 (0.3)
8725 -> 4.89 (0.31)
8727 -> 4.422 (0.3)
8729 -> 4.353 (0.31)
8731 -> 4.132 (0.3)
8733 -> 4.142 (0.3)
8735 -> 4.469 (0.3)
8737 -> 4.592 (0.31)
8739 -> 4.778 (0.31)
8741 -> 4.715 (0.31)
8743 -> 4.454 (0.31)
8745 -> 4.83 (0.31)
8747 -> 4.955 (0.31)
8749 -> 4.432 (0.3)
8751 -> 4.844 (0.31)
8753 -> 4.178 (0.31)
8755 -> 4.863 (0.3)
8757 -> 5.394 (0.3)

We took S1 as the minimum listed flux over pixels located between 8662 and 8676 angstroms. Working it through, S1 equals 4.102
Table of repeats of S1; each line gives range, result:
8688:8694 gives 4.57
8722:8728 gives 4.192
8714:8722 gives 4.425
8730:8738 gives 4.132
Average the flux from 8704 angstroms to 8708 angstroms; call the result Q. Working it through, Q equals 4.8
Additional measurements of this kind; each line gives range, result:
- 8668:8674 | 4.44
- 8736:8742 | 4.69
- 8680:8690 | 4.55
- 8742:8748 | 4.75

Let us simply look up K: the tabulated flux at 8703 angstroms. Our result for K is 5.094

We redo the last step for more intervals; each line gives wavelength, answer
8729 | 4.353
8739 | 4.778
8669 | 4.102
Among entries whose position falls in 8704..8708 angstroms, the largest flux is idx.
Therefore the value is 4.817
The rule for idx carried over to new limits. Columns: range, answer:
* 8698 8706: 5.185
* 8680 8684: 4.725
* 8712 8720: 5.009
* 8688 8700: 4.756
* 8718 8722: 4.99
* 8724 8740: 4.89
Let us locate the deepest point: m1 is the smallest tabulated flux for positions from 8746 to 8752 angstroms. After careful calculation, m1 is 4.432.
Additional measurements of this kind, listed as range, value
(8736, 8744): 4.454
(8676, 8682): 4.402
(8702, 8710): 4.449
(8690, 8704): 4.464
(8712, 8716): 4.734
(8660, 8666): 4.261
